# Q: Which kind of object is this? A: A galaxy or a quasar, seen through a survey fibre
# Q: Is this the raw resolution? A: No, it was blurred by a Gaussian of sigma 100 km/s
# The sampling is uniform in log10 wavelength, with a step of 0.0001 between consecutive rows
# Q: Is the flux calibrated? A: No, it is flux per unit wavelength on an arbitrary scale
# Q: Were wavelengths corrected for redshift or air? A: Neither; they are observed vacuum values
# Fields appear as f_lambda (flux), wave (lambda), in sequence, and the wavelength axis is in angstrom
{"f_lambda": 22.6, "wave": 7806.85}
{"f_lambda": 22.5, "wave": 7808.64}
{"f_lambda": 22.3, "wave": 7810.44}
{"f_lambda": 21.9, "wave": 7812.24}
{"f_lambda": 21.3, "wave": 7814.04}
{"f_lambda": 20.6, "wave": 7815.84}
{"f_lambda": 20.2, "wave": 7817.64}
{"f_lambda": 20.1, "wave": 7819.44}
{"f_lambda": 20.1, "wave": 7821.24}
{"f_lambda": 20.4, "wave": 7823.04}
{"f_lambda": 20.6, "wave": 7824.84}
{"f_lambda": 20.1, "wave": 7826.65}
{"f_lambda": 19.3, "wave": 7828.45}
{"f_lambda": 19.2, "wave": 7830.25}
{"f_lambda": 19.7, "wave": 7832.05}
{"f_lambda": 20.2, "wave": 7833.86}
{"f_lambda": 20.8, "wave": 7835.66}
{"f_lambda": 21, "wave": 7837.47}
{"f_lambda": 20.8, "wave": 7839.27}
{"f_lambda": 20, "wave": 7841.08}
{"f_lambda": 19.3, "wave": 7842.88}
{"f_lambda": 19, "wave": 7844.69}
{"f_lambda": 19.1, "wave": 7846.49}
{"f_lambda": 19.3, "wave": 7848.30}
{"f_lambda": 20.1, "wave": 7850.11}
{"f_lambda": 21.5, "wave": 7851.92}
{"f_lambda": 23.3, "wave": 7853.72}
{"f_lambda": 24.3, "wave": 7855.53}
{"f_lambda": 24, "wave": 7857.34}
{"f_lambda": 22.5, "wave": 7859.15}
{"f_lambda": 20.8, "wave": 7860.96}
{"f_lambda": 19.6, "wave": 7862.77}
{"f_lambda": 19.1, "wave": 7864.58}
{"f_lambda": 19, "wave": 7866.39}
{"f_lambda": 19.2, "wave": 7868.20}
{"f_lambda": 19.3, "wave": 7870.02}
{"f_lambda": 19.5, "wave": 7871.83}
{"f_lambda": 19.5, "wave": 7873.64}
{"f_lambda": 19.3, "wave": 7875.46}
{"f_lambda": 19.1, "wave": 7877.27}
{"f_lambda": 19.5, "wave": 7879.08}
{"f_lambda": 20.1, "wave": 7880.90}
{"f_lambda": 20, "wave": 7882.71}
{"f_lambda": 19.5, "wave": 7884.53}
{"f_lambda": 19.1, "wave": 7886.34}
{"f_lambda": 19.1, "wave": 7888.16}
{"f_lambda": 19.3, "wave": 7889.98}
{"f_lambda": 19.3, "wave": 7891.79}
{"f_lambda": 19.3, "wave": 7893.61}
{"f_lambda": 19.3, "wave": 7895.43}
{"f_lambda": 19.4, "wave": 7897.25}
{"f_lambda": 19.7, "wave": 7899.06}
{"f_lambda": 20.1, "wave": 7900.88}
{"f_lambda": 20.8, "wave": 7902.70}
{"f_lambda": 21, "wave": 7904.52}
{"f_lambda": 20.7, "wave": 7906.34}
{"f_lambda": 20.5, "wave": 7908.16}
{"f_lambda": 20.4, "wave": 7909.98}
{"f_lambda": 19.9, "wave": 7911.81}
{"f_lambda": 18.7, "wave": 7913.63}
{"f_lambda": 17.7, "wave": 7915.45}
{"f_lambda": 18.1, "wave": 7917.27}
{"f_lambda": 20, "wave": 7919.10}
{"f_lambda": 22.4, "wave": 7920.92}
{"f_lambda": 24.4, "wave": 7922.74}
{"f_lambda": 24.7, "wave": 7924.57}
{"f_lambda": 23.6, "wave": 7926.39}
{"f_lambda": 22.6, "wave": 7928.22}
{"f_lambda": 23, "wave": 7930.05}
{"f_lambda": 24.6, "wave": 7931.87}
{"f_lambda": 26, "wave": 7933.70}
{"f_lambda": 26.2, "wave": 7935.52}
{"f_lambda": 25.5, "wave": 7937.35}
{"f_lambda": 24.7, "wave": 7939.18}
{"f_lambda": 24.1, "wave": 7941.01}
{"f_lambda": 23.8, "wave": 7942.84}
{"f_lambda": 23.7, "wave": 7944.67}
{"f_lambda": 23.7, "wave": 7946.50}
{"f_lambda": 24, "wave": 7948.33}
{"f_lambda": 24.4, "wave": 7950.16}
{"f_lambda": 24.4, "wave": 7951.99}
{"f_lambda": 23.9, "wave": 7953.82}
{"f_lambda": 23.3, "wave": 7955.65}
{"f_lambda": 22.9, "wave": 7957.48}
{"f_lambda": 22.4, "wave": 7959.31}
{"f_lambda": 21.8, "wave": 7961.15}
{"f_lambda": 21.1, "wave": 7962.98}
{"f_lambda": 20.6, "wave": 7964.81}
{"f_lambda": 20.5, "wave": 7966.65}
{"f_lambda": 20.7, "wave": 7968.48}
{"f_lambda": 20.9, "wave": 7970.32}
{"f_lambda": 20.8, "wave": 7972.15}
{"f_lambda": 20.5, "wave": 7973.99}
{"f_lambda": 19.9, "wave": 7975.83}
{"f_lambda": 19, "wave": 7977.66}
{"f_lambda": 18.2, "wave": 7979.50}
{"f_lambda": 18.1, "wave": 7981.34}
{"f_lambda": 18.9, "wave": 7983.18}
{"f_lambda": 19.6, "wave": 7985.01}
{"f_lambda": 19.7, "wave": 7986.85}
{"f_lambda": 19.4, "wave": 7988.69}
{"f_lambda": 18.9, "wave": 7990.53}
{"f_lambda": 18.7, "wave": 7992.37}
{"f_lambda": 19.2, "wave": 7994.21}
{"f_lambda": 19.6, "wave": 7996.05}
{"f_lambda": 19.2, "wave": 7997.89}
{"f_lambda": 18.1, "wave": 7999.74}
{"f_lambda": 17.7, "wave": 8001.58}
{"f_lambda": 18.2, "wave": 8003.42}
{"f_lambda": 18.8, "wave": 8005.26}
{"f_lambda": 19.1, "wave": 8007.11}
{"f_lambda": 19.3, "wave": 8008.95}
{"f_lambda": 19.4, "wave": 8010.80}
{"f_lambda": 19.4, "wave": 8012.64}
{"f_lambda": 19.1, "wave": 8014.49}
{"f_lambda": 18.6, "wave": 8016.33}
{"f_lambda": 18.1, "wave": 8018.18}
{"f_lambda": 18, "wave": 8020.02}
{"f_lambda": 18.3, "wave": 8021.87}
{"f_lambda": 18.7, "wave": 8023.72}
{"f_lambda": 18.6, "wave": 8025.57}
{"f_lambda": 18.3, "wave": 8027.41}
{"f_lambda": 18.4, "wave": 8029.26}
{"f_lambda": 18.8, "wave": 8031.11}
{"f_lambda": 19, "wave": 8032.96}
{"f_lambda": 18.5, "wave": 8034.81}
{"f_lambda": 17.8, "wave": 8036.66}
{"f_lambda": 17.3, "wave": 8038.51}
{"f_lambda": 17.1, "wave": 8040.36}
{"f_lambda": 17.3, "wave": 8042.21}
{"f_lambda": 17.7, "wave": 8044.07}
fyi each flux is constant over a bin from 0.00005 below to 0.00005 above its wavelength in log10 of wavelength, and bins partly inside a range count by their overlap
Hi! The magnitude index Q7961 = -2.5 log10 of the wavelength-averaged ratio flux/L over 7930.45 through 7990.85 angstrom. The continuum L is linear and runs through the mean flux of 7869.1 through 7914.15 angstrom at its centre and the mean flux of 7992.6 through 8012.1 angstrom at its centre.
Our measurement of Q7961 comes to -0.15 mag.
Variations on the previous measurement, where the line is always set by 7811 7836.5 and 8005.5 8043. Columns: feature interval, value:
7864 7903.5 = 0.02 mag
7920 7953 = -0.25 mag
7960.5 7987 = -0.06 mag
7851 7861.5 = -0.14 mag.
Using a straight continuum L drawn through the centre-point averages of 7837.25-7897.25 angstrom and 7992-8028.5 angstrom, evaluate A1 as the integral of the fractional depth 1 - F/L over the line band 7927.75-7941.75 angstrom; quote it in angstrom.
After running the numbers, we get -3.8 angstrom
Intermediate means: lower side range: 20.1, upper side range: 18.7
